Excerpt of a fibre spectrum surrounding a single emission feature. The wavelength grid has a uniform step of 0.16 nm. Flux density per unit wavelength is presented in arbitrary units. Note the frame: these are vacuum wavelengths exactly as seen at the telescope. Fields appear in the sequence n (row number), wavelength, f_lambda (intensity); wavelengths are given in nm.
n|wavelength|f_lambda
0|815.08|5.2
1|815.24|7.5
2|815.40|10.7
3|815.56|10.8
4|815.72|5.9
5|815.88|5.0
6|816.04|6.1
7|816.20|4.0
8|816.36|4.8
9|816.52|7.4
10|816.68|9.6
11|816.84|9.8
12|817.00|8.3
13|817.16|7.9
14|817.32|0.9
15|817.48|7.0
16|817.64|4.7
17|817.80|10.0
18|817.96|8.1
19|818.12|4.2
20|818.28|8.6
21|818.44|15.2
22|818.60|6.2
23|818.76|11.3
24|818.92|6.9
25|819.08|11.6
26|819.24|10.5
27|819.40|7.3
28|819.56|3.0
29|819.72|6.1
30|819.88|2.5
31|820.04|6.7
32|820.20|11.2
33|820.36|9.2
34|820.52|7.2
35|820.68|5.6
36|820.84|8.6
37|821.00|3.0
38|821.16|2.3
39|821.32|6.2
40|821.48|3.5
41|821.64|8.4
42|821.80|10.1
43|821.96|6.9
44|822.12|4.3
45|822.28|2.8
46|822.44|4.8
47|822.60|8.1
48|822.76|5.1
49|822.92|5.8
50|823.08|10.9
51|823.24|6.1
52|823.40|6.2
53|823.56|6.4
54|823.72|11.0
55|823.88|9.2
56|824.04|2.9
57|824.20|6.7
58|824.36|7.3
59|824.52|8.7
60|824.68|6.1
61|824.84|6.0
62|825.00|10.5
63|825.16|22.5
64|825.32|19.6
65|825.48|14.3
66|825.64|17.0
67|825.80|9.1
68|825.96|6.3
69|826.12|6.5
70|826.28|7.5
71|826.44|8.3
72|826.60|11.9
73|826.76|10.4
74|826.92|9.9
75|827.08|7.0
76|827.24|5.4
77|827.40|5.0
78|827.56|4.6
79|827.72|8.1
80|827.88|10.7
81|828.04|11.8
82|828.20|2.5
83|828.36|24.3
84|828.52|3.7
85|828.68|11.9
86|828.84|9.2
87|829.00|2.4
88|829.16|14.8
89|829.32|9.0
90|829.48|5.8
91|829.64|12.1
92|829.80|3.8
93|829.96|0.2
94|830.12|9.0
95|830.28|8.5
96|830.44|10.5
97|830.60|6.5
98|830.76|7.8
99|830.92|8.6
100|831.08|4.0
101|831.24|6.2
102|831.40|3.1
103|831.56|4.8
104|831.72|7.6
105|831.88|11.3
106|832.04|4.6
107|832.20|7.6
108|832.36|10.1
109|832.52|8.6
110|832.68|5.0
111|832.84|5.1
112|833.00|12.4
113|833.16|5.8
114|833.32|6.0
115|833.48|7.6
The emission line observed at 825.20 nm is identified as H-gamma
